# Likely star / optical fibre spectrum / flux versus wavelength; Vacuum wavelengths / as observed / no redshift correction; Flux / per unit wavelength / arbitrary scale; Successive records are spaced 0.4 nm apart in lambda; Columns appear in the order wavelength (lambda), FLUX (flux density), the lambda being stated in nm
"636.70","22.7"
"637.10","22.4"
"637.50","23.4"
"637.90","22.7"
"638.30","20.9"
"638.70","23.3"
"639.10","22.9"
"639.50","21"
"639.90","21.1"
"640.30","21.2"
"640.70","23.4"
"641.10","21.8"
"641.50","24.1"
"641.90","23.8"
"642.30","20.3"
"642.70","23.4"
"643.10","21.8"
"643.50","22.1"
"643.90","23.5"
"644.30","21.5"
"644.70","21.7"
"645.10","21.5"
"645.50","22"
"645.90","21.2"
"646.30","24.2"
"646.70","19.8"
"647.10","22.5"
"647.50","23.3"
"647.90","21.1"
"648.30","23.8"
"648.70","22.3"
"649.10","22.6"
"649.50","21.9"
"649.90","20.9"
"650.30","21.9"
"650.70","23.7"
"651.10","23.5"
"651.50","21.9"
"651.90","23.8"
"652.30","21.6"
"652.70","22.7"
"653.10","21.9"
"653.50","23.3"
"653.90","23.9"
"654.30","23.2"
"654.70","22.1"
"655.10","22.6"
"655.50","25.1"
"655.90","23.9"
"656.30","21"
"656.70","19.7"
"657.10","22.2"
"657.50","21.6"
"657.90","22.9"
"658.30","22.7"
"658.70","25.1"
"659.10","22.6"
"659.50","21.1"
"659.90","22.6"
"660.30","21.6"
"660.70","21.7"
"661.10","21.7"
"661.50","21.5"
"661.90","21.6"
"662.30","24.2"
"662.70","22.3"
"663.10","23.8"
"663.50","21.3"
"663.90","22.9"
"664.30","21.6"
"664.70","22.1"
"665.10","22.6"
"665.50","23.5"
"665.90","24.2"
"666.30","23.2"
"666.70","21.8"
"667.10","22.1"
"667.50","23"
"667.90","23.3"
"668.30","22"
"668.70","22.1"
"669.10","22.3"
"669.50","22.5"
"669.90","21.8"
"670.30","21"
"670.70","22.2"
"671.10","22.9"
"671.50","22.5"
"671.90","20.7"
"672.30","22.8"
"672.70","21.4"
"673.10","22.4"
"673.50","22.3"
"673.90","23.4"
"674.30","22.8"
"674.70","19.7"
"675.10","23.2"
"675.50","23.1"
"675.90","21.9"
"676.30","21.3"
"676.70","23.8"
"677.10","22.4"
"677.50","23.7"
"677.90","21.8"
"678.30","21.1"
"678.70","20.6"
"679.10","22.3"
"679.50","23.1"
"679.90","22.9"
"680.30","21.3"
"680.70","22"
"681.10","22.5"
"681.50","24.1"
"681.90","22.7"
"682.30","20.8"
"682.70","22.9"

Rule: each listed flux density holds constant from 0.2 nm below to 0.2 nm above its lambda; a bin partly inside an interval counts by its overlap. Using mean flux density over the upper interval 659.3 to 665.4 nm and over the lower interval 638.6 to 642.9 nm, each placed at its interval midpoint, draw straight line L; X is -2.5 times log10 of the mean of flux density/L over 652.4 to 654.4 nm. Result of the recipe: -0.03 mag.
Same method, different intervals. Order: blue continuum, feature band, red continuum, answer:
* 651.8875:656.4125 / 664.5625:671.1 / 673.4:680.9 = 0.00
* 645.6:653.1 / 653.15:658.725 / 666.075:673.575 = -0.02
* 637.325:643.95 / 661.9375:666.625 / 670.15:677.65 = -0.02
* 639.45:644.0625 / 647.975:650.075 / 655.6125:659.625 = 0.00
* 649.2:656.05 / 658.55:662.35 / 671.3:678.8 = 0.02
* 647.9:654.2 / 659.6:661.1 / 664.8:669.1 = 0.04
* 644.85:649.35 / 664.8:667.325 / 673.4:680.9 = -0.03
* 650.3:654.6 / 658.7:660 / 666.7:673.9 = 0.00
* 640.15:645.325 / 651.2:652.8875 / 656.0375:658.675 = -0.02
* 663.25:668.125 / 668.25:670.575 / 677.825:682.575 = 0.03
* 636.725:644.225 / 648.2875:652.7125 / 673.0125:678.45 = -0.01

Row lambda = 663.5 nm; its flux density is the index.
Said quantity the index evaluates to 21.3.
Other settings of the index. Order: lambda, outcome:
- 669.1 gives 22.3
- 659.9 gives 22.6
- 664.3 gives 21.6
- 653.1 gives 21.9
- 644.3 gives 21.5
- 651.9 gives 23.8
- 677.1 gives 22.4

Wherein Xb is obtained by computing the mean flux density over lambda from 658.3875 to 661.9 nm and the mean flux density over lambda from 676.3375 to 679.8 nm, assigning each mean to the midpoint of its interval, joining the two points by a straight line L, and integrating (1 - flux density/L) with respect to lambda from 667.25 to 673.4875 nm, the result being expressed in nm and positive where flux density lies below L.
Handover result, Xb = 0.022 nm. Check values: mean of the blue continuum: 22.2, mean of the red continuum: 22.3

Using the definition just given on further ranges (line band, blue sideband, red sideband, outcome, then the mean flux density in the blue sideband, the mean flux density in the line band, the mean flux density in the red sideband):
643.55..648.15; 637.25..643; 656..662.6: 0.05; 22.4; 22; 22.1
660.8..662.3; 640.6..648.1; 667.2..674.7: 0.02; 22.2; 22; 22.2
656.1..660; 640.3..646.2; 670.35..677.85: 0.03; 22.3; 22.1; 22.3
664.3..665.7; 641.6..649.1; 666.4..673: -0.02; 22.2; 22.6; 22.2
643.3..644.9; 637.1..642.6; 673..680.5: 0.01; 22.3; 22.2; 22.3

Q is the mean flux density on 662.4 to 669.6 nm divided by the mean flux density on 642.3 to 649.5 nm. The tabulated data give 1.0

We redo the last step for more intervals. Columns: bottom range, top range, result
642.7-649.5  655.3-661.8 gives 1.00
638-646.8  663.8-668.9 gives 1.02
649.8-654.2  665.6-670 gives 1.00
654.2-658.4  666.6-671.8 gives 0.99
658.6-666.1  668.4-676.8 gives 0.99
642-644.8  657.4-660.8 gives 1.02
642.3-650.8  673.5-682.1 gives 1.01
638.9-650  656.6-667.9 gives 1.01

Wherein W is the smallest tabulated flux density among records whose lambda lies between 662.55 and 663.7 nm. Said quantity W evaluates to 21.3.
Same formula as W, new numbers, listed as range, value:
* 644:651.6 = 19.8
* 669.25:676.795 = 19.7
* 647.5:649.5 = 21.1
